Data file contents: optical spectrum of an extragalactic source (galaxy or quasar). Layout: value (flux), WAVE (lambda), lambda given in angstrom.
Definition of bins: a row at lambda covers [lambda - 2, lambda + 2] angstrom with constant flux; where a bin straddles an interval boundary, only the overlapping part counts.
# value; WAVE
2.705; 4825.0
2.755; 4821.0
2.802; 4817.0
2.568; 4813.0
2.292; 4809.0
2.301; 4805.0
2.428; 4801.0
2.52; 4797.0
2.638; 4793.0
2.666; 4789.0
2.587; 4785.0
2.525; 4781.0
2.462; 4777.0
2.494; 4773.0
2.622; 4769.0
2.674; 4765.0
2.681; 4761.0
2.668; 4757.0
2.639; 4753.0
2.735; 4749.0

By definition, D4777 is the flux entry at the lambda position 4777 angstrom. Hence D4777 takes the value 2.462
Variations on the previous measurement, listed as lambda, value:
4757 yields 2.668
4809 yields 2.292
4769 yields 2.622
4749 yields 2.735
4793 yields 2.638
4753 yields 2.639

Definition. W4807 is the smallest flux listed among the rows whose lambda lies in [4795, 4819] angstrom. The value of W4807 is 2.292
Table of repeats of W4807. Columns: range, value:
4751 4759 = 2.639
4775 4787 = 2.462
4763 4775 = 2.494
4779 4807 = 2.301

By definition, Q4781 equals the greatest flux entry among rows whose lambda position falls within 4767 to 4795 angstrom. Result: 2.666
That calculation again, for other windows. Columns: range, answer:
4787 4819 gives 2.802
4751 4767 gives 2.681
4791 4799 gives 2.638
